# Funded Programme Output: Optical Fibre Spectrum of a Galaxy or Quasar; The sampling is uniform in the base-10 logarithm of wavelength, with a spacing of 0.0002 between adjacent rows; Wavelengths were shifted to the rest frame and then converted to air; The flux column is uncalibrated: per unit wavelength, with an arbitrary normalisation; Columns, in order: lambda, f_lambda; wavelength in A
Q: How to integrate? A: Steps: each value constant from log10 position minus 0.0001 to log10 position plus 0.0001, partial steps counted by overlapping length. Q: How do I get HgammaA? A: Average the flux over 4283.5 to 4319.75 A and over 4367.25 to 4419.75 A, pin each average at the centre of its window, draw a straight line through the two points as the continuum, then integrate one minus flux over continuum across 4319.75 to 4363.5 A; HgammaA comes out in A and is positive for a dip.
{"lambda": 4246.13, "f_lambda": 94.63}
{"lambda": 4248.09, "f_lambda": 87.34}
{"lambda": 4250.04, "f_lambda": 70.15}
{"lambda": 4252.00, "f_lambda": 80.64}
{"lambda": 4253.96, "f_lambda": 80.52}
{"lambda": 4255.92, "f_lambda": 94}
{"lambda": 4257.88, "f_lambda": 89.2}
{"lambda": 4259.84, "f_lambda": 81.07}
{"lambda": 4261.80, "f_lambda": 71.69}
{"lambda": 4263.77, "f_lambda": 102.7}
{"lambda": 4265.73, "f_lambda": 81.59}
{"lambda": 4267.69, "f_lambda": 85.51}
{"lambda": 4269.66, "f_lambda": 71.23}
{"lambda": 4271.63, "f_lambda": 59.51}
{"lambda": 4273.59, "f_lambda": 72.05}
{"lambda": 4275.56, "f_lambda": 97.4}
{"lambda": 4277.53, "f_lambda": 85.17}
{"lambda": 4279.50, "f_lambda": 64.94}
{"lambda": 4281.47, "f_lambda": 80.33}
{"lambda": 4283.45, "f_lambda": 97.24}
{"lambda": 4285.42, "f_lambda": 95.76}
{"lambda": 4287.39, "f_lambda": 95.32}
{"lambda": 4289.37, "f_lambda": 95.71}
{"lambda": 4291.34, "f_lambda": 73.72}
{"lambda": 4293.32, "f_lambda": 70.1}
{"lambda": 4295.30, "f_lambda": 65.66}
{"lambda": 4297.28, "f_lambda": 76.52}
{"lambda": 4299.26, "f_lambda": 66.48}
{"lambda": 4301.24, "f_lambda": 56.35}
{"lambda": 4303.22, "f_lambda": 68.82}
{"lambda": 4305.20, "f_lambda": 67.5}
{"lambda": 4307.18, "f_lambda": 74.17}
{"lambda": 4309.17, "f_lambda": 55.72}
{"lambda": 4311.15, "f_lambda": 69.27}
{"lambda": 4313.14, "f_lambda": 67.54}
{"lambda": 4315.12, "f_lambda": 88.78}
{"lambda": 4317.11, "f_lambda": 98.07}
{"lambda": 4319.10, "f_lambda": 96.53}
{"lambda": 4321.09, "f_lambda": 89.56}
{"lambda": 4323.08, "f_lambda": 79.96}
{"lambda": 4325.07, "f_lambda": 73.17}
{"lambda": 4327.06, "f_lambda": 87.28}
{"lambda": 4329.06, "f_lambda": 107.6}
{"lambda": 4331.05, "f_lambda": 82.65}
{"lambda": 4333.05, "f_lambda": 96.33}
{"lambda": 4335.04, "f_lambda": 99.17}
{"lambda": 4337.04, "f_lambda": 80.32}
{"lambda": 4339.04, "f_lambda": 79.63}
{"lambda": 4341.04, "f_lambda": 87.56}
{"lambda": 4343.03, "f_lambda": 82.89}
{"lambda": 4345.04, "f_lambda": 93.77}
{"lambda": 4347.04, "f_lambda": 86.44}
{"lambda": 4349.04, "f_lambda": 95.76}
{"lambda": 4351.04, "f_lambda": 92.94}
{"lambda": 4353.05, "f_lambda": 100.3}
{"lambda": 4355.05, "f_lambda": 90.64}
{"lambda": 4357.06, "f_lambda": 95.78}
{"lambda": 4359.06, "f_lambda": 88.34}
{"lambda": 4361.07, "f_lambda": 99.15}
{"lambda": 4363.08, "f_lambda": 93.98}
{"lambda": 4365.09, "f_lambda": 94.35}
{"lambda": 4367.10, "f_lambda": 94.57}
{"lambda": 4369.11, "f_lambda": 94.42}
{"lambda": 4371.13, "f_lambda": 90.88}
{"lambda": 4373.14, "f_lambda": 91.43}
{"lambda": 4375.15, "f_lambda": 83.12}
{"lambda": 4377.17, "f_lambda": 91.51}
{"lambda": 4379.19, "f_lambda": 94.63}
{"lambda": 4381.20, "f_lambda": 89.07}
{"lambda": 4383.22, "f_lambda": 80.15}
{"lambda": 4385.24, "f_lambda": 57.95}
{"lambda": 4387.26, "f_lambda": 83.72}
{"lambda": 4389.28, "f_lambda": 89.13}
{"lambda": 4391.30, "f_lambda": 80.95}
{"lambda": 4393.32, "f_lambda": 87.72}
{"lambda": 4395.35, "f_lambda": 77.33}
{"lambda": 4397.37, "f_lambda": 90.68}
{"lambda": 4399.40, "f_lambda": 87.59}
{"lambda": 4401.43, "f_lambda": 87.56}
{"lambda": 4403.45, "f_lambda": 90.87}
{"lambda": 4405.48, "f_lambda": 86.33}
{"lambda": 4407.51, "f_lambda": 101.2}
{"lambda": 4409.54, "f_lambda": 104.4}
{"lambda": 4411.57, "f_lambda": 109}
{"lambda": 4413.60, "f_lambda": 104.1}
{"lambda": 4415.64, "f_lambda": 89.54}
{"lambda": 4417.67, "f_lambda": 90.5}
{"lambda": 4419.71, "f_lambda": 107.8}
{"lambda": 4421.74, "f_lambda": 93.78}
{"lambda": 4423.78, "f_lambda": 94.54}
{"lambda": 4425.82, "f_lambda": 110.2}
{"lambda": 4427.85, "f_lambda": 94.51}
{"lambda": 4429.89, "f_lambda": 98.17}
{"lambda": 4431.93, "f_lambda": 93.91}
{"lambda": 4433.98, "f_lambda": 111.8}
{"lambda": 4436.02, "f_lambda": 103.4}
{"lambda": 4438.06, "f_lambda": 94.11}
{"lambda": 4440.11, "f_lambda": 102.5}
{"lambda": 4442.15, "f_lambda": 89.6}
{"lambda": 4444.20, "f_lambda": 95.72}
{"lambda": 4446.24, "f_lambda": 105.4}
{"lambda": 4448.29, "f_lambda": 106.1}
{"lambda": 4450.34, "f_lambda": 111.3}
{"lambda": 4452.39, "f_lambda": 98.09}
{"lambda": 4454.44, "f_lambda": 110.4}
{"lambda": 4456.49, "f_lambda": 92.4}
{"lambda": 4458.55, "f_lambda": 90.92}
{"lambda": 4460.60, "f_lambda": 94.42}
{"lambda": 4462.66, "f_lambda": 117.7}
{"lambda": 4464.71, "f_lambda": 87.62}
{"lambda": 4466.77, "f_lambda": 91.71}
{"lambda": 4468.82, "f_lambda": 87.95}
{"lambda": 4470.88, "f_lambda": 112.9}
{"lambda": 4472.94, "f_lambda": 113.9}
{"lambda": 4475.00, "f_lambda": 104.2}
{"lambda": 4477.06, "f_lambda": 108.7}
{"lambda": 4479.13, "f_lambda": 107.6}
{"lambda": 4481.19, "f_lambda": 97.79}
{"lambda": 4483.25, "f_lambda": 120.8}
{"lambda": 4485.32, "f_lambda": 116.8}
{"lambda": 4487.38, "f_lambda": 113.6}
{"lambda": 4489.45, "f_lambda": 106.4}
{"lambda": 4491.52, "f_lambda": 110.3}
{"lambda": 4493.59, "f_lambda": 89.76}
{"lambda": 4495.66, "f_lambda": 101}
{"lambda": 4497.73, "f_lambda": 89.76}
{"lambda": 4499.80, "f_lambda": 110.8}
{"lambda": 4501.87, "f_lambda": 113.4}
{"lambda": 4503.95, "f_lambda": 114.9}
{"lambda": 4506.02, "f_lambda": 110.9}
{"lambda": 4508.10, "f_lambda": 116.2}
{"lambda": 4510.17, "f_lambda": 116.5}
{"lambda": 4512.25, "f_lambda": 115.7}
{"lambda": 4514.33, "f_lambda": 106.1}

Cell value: -4.0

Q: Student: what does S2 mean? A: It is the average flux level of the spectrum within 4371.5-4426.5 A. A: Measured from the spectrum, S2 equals 90.8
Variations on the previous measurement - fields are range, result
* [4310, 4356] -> 88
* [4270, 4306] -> 77.1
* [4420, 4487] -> 102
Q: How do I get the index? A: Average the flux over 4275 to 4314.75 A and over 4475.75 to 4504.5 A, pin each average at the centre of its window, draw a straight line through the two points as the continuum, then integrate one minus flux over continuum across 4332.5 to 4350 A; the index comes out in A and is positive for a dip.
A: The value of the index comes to -1.1 A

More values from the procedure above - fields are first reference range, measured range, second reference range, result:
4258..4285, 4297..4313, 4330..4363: 3.58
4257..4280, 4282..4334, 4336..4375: 2.86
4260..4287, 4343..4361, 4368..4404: -1.67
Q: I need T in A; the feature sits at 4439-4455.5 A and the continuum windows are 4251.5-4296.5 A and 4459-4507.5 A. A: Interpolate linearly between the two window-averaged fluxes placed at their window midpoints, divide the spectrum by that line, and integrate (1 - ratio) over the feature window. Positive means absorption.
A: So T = -0.16 A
